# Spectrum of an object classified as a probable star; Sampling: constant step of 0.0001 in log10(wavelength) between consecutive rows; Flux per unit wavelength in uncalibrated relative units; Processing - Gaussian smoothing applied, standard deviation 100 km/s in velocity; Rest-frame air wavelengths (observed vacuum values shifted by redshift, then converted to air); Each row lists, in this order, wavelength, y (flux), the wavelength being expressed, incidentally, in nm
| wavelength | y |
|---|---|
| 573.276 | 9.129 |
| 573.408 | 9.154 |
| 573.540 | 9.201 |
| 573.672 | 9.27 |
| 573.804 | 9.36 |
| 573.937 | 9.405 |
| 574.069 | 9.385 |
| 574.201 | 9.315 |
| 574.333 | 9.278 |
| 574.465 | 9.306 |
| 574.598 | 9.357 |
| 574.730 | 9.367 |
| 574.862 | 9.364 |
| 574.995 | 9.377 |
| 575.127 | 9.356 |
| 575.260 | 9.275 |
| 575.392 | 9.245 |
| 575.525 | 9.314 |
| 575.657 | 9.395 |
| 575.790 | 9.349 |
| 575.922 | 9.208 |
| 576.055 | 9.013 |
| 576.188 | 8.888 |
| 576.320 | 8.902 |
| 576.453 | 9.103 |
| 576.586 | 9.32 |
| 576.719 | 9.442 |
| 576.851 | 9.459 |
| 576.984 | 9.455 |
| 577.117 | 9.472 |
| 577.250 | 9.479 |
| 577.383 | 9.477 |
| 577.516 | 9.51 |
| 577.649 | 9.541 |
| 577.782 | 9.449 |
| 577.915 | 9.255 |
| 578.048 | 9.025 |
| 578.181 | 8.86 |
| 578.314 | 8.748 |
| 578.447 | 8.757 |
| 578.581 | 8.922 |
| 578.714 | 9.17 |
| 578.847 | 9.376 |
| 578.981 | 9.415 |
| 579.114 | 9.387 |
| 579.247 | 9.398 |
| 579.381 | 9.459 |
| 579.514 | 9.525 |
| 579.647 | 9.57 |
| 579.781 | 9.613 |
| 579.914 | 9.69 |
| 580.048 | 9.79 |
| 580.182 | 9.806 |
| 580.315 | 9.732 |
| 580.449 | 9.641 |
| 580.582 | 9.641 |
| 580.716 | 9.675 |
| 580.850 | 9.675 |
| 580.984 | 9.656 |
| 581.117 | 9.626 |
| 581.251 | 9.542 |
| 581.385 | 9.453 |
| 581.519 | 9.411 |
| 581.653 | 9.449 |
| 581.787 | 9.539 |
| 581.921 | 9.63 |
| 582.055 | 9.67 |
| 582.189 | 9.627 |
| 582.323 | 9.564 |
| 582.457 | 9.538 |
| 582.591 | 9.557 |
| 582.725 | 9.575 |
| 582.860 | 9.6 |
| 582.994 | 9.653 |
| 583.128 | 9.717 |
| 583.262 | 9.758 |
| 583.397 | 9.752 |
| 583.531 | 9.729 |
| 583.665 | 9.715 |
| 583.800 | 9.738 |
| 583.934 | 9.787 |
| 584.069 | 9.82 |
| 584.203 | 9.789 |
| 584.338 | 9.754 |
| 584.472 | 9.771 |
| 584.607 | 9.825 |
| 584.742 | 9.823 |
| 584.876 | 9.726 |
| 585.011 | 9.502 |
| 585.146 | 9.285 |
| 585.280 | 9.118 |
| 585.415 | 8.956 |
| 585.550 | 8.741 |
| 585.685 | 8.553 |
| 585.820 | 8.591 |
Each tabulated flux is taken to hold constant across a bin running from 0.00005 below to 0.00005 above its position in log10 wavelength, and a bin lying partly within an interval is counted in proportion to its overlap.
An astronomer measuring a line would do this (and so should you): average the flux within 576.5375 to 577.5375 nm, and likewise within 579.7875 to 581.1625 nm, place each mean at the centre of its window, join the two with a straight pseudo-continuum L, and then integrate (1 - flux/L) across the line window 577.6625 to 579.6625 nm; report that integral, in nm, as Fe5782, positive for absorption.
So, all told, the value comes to 0.07 nm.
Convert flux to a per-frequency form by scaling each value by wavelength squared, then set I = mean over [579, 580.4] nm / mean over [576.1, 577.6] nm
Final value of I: 1.0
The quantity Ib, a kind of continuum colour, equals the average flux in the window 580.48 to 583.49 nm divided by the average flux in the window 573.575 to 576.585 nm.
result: 1.0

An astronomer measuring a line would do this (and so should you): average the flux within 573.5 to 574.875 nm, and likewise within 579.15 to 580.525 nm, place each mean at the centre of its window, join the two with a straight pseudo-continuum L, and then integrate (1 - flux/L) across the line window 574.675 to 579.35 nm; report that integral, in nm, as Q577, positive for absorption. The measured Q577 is 0.11 nm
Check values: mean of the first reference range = 9.33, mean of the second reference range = 9.62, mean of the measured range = 9.26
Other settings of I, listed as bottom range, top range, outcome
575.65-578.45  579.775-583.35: 1.06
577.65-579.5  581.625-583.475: 1.06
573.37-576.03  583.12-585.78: 1.06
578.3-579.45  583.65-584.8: 1.08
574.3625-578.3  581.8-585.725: 1.06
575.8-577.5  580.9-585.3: 1.06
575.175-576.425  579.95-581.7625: 1.07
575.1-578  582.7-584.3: 1.07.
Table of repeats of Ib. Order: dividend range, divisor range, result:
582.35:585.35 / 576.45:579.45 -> 1.04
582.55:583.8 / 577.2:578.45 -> 1.05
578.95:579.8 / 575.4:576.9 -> 1.03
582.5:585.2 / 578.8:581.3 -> 1.01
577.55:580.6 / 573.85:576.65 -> 1.01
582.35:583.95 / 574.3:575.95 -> 1.04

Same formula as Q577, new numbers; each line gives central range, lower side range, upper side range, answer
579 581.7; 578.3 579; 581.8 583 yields -0.083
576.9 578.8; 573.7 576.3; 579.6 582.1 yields 0.044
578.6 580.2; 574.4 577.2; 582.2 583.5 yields -0.004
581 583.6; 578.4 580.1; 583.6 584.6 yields 0.007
